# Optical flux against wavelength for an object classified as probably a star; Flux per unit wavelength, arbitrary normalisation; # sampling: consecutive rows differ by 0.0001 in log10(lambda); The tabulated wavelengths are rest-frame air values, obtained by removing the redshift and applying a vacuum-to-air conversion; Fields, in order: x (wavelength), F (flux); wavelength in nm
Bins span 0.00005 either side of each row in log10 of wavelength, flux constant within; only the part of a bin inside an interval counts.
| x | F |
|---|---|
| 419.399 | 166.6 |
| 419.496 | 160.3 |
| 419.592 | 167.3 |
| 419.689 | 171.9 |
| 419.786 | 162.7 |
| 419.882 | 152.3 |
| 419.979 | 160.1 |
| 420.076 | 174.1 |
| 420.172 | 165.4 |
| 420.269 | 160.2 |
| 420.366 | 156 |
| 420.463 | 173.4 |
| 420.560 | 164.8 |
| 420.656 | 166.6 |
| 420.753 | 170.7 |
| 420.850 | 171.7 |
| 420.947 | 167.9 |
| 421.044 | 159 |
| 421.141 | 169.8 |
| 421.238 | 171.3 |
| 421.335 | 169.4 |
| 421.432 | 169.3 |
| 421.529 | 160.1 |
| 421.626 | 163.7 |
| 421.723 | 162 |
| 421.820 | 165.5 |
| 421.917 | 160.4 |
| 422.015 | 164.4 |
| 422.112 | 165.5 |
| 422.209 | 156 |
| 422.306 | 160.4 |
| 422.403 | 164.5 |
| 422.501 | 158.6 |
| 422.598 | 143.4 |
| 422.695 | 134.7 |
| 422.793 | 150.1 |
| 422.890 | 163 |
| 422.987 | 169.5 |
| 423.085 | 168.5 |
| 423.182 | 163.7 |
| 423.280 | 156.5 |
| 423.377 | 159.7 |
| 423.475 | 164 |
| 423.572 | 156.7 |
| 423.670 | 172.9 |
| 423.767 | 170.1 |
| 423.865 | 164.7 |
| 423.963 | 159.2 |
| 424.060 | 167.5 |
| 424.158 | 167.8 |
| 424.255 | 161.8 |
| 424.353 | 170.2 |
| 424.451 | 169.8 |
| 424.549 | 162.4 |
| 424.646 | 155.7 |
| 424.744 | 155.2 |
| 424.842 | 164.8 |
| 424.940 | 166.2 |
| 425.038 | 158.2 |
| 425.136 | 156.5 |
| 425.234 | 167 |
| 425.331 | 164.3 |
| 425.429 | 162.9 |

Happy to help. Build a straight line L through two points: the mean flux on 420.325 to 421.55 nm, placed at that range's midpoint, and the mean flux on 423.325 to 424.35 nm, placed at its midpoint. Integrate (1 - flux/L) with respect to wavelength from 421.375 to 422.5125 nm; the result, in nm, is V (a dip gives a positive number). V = 0.02 nm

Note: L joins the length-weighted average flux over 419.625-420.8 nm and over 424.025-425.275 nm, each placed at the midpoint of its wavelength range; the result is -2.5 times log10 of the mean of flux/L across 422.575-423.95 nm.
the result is 0.02 mag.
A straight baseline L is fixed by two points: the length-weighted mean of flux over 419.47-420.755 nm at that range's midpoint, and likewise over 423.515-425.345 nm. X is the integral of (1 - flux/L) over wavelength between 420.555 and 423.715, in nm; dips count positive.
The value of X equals 0.03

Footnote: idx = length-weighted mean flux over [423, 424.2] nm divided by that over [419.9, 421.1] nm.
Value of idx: 0.99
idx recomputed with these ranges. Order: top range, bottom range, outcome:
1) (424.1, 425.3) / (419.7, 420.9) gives 0.99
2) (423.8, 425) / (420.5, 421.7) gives 0.98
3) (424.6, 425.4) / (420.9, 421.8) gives 0.97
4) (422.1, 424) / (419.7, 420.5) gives 0.98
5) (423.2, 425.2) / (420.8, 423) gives 1.01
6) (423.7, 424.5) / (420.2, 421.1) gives 1.01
